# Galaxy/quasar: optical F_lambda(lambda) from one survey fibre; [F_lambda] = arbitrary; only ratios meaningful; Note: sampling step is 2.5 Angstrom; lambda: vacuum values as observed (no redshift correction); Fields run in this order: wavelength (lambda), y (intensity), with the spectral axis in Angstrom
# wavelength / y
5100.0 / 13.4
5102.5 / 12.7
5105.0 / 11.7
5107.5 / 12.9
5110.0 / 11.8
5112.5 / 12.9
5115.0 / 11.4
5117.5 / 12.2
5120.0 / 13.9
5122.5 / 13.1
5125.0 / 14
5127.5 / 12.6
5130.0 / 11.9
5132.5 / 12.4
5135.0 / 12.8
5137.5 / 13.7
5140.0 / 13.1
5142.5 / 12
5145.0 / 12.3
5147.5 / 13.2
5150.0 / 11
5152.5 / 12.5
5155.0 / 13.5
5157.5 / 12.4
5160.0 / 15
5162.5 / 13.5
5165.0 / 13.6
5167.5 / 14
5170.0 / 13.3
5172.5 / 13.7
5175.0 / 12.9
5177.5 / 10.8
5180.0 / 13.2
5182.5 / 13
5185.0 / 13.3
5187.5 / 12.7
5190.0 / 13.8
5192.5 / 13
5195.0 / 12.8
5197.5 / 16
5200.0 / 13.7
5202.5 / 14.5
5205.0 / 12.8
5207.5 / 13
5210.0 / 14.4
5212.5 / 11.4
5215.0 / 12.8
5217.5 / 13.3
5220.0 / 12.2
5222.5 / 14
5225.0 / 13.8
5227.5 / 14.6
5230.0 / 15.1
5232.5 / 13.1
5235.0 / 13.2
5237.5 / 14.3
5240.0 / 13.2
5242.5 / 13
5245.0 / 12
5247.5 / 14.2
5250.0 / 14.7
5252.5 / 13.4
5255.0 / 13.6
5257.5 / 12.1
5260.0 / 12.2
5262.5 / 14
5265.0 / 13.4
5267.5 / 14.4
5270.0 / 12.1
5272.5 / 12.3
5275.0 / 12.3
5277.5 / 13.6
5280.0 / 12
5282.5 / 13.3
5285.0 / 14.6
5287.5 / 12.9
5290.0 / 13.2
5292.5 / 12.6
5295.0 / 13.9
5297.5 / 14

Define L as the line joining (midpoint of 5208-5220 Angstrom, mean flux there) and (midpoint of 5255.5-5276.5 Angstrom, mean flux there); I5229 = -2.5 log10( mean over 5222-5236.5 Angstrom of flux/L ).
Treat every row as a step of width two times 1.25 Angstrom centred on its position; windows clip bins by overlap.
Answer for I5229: -0.087 mag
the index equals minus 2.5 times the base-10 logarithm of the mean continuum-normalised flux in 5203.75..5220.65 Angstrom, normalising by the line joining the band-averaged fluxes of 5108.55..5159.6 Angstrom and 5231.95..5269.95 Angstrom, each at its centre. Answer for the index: 0.02 mag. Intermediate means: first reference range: 12.7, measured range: 12.9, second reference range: 13.4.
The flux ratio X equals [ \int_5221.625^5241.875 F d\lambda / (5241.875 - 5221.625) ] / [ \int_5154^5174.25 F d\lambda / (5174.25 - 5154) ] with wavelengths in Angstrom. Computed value 1.0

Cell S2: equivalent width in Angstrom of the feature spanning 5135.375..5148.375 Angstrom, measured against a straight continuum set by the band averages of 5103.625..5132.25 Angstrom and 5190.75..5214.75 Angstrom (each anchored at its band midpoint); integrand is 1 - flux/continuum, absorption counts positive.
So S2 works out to -0.01 Angstrom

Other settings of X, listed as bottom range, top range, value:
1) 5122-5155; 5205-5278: 1.05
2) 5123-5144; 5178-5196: 1.02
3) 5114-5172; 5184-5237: 1.04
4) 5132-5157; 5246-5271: 1.06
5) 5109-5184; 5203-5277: 1.03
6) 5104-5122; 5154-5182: 1.07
